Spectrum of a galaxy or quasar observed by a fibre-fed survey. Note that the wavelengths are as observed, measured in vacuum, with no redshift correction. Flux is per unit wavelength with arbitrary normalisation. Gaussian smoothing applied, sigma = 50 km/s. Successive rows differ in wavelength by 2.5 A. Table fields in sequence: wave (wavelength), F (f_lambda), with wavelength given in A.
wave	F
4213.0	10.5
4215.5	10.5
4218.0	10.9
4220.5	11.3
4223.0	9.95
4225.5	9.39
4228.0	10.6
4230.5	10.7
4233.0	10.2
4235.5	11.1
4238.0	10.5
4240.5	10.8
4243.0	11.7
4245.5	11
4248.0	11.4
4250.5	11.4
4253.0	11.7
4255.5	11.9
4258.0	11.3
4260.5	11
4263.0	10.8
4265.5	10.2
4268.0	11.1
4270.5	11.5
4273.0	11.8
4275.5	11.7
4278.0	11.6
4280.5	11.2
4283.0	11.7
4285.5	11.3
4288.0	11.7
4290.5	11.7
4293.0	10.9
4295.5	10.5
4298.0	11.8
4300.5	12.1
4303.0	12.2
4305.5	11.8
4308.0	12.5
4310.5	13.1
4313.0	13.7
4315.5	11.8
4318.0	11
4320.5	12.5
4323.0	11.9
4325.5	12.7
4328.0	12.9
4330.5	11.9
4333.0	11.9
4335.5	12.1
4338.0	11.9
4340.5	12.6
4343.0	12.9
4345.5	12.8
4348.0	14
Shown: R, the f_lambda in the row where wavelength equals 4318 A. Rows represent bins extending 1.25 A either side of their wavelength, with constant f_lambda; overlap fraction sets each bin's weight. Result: 11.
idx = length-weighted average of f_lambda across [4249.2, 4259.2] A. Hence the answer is 11.6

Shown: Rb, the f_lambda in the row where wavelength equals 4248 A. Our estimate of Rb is 11.4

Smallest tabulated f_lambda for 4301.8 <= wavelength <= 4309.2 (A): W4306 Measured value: 11.8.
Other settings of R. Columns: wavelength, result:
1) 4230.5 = 10.7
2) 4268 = 11.1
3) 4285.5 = 11.3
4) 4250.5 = 11.4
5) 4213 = 10.5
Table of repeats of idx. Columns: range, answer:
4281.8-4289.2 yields 11.6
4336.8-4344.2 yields 12.5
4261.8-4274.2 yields 11.1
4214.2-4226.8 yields 10.4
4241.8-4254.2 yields 11.4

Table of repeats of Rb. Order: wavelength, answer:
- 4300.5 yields 12.1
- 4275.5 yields 11.7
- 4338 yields 11.9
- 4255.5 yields 11.9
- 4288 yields 11.7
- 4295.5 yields 10.5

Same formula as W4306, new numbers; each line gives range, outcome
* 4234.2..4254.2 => 10.5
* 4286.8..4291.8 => 11.7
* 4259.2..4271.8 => 10.2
